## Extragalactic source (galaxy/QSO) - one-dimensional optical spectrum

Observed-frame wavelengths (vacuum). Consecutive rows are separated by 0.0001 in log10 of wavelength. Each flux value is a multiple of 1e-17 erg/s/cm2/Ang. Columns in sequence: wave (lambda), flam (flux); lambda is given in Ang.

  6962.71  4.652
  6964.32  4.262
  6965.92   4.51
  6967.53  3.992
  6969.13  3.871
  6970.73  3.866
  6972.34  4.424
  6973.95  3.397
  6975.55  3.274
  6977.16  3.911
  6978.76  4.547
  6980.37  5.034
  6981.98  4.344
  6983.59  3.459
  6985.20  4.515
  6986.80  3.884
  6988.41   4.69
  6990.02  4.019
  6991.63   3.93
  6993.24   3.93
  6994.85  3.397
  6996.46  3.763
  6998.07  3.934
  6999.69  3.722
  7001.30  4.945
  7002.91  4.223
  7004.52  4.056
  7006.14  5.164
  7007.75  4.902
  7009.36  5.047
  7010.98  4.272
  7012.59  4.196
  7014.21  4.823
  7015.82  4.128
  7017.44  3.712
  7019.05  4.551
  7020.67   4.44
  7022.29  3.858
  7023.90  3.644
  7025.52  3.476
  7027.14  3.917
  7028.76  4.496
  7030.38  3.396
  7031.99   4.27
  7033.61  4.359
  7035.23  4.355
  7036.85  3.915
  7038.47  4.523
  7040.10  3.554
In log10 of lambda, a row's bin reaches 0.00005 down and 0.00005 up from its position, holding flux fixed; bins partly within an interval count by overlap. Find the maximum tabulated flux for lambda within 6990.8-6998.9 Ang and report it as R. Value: 3.934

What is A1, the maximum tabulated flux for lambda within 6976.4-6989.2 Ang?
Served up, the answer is 5.034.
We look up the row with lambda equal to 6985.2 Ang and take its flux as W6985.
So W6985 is 4.515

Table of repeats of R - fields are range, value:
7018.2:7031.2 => 4.551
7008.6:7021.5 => 5.047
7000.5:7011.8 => 5.164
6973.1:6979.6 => 4.547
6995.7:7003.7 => 4.945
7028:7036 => 4.496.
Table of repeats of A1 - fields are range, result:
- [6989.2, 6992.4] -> 4.019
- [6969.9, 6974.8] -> 4.424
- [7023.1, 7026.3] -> 3.644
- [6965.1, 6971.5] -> 4.51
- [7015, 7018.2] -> 4.128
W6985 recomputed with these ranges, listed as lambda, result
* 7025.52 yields 3.476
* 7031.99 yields 4.27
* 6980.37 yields 5.034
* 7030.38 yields 3.396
